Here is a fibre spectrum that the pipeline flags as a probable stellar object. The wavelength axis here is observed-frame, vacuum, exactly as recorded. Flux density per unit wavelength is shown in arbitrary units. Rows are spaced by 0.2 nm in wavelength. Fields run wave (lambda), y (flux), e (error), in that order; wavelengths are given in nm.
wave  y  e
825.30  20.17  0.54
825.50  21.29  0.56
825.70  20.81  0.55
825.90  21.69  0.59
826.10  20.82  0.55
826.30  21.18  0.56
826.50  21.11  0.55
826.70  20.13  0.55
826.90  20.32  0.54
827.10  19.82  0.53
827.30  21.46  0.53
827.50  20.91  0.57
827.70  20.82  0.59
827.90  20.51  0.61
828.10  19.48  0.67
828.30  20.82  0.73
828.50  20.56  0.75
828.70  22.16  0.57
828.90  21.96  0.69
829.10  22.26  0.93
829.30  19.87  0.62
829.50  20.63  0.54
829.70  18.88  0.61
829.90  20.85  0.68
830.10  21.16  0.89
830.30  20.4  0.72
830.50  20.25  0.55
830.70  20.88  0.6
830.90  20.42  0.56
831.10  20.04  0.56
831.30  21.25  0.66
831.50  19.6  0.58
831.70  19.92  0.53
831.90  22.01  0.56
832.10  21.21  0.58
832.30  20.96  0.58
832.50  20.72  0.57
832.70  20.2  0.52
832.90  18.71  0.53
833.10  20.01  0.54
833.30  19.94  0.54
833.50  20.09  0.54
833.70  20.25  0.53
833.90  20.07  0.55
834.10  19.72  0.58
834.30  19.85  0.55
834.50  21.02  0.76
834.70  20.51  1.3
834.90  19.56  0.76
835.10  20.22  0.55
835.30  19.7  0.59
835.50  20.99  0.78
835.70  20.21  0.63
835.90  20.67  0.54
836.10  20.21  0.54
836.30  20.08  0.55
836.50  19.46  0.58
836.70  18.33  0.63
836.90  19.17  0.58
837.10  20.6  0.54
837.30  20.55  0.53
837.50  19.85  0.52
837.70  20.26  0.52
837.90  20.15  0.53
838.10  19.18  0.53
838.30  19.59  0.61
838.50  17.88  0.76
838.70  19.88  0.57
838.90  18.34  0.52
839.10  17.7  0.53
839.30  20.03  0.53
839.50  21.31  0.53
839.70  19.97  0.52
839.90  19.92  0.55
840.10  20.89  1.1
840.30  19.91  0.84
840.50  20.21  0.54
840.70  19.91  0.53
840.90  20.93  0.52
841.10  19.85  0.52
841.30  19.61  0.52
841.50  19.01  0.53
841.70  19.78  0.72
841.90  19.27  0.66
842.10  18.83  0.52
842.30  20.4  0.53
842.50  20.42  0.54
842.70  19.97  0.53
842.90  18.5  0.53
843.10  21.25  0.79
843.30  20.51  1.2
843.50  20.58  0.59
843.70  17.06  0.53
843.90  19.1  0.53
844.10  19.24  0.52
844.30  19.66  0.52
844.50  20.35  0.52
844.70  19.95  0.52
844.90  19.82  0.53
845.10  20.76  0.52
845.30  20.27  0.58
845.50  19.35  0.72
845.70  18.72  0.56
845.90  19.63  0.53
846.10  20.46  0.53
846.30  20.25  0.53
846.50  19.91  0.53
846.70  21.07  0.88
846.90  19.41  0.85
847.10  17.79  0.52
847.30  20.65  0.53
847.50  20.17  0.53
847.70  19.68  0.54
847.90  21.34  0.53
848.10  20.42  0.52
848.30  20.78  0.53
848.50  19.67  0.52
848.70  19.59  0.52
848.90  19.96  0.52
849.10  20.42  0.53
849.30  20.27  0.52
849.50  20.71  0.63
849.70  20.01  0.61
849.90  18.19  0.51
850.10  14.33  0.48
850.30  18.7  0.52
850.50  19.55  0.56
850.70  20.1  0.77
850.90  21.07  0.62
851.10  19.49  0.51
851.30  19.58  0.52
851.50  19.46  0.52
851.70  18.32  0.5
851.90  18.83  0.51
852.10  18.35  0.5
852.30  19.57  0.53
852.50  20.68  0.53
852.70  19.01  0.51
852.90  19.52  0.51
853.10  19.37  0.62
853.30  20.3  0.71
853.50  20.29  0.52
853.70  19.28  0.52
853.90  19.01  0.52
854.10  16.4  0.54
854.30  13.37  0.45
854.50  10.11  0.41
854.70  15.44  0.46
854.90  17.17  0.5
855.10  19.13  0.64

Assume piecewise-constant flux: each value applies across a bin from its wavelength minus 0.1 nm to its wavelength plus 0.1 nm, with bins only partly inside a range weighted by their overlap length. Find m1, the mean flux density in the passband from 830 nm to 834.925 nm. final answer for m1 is 20.4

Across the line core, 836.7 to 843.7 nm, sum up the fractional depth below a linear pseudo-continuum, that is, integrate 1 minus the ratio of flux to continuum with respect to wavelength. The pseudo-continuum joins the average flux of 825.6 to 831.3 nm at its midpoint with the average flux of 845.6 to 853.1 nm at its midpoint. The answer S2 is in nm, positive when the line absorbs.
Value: 0.115 nm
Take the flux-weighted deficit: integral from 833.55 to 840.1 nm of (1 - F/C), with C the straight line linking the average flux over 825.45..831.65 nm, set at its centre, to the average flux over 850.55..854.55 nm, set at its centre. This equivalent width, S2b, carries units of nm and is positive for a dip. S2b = 0.05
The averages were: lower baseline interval 20.7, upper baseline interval 18.7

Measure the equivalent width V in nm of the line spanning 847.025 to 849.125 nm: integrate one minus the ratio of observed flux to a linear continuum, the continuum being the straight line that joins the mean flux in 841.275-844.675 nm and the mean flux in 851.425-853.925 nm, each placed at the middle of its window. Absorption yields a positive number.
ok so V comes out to -0.059 nm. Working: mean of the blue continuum 19.6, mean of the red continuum 19.4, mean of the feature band 20.1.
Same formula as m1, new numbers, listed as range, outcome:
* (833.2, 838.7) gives 19.9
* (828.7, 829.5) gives 21.4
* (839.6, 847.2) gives 19.8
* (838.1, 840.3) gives 19.6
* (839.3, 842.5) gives 20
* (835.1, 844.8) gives 19.8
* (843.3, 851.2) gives 19.7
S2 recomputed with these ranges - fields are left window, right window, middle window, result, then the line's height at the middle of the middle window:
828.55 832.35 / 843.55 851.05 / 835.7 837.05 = 0.04 nm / 20.4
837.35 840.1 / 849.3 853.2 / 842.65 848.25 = -0.13 nm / 19.4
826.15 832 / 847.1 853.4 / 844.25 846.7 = -0.02 nm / 19.8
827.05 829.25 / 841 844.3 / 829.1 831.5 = 0.04 nm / 20.8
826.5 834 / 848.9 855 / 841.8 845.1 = -0.06 nm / 19.3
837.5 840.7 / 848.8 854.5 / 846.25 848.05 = -0.08 nm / 19.2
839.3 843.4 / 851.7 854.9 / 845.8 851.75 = -0.31 nm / 18.7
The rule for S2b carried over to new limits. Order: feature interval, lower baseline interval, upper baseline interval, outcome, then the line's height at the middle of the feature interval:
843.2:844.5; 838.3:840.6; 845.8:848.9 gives 0.03 nm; 19.9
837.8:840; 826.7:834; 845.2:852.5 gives 0.07 nm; 20.1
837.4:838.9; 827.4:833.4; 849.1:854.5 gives 0.04 nm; 20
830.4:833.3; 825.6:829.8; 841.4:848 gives 0.02 nm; 20.5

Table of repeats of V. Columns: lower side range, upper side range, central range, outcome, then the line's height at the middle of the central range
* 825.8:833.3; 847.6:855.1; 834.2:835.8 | 0.00 nm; 20.2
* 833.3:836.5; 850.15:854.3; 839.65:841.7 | -0.02 nm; 19.8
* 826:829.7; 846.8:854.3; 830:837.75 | 0.07 nm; 20.4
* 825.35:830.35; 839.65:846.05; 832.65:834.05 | 0.04 nm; 20.4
